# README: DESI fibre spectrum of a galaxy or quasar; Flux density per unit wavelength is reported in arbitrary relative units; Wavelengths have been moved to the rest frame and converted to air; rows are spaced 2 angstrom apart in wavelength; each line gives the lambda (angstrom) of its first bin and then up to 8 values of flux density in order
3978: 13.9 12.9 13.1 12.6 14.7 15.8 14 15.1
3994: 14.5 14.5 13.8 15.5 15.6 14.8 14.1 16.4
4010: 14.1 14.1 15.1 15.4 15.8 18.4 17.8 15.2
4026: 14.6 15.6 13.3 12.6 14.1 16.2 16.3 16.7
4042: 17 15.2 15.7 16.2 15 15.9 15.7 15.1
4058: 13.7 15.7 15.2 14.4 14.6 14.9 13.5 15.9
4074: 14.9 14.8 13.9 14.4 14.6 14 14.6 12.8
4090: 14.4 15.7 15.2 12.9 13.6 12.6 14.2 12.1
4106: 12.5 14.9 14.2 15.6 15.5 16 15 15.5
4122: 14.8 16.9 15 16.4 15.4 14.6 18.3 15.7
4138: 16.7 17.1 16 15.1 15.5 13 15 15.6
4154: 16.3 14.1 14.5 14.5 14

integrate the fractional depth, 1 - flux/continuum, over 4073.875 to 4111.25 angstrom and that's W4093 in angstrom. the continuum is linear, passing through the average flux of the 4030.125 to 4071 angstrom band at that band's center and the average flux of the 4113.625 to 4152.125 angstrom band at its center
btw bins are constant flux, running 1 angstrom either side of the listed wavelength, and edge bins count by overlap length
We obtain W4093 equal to 3.4 angstrom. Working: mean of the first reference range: 15.1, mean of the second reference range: 15.7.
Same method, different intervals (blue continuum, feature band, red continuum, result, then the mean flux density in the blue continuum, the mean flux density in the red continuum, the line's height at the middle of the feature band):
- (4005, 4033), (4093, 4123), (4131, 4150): 2.5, 15.2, 15.7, 15.6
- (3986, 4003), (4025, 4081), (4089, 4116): -2.2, 14.8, 14.2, 14.5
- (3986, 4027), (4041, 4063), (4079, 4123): -1.0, 15.2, 14.3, 14.8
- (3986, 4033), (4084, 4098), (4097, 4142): 0.8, 15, 15.1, 15.1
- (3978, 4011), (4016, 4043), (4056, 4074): -1.9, 14.5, 14.8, 14.6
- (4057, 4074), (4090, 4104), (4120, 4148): 1.2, 14.7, 15.8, 15.2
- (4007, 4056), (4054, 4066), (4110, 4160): 0.5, 15.5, 15.5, 15.5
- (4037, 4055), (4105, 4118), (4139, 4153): 0.6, 16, 15.3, 15.5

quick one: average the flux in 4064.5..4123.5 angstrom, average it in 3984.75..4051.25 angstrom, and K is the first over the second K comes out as 0.95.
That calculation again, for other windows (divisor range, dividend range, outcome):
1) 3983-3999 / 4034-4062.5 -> 1.09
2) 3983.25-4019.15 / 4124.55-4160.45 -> 1.05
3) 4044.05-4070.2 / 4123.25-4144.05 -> 1.07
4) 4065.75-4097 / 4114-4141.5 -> 1.10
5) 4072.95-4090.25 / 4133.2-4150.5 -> 1.11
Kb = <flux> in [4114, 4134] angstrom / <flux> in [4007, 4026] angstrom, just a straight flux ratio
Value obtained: 1.0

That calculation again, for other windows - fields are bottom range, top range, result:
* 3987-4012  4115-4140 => 1.07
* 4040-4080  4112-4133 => 1.02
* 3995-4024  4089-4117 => 0.93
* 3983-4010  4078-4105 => 0.95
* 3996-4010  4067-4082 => 0.98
